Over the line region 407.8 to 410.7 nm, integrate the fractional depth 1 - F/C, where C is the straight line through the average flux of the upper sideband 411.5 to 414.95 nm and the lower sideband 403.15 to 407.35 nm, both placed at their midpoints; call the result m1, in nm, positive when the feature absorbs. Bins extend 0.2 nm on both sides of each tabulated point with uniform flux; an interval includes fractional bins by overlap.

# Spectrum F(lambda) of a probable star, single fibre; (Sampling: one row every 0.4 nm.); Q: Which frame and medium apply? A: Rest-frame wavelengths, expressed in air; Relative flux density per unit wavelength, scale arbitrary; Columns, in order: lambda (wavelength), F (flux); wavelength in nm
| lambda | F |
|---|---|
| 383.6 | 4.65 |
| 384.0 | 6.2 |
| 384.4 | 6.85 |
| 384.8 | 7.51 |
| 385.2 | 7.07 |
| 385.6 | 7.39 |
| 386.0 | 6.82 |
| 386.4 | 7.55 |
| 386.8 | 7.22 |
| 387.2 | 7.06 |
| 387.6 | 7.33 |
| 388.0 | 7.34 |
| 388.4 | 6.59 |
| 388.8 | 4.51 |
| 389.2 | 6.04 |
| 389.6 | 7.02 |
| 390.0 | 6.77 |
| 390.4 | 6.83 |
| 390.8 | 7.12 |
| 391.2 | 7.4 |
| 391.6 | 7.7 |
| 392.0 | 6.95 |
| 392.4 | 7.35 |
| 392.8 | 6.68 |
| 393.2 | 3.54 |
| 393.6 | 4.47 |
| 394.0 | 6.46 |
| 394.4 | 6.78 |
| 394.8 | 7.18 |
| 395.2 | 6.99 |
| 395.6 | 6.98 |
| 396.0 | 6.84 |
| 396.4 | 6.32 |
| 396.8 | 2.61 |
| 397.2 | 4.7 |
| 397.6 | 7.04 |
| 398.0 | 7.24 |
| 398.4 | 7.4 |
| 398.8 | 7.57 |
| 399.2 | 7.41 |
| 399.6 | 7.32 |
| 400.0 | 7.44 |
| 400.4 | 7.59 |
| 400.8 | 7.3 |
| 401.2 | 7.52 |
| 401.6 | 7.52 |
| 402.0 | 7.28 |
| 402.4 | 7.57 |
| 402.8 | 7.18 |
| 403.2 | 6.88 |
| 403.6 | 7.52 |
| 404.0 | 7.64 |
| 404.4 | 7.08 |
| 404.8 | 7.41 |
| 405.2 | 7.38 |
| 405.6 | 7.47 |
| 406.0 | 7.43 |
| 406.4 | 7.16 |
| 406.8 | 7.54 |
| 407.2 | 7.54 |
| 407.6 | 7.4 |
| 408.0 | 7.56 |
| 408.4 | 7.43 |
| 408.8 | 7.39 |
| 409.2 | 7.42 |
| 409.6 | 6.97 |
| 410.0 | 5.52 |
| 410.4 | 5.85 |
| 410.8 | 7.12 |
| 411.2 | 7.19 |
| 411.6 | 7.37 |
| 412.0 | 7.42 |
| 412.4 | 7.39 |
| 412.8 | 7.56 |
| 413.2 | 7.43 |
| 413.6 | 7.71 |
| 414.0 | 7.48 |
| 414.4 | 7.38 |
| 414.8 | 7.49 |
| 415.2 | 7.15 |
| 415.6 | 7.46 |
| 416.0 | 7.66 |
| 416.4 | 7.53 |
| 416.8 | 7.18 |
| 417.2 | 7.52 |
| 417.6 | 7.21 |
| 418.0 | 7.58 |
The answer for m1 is 0.21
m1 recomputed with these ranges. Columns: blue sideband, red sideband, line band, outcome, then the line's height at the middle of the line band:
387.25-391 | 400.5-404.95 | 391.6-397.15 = 0.64 nm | 6.91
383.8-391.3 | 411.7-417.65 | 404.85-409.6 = -0.08 nm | 7.28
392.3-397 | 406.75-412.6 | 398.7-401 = -0.38 nm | 6.38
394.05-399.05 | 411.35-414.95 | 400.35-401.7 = -0.14 nm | 6.75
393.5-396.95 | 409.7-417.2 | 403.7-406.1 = -0.24 nm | 6.73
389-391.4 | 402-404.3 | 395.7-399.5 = 0.40 nm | 7.14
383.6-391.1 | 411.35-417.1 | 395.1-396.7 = 0.11 nm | 7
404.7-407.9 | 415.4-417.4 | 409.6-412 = 0.24 nm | 7.44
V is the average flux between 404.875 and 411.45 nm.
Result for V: 7.15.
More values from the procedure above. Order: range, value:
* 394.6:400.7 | 6.72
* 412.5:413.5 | 7.51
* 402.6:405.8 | 7.32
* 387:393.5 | 6.61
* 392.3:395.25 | 6.1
